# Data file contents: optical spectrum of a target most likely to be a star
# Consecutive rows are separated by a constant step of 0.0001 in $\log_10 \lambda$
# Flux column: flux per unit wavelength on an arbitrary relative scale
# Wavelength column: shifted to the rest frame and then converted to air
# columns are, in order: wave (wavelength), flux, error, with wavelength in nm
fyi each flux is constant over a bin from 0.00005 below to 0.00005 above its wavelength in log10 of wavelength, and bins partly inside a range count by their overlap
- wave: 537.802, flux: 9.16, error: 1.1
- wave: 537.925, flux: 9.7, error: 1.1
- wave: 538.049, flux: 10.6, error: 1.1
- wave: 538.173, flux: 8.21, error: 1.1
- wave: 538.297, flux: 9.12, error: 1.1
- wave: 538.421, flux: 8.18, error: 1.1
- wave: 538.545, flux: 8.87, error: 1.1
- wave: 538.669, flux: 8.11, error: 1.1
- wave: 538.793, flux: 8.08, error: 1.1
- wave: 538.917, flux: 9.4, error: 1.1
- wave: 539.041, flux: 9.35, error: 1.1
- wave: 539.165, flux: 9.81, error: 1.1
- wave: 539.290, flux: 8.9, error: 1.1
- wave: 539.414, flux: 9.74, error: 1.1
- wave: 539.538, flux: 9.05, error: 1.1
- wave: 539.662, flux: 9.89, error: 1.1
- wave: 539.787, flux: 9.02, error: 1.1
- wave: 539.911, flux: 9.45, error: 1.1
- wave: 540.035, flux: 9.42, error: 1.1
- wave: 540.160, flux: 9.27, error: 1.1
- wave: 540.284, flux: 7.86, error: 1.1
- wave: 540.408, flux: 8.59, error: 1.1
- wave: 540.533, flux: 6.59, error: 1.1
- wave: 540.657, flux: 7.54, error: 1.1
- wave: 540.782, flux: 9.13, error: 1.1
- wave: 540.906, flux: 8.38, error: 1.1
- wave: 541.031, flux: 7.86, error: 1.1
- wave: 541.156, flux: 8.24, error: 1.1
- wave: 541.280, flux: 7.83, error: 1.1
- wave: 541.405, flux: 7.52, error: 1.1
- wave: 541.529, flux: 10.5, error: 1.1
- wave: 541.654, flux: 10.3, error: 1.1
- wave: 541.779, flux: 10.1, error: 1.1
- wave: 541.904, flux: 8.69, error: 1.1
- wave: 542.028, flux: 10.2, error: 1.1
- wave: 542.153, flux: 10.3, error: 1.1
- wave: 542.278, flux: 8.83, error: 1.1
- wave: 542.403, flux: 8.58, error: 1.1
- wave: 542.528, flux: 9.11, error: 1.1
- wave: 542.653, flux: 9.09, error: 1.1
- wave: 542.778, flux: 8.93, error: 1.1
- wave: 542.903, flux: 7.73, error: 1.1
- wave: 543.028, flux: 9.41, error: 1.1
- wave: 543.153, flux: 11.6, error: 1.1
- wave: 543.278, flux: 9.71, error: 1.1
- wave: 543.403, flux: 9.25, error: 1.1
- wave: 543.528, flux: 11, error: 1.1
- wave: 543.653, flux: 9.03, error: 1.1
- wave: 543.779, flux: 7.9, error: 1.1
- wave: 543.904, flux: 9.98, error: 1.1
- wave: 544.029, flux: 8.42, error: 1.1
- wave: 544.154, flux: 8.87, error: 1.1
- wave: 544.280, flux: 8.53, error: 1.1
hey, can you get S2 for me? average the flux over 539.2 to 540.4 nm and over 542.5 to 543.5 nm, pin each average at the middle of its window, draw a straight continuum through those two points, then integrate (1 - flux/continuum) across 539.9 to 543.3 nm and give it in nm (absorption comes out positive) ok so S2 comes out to 0.14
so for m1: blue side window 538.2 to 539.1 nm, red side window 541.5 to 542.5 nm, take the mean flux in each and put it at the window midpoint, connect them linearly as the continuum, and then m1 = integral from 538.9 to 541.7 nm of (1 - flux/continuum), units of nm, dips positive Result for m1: 0.10 nm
